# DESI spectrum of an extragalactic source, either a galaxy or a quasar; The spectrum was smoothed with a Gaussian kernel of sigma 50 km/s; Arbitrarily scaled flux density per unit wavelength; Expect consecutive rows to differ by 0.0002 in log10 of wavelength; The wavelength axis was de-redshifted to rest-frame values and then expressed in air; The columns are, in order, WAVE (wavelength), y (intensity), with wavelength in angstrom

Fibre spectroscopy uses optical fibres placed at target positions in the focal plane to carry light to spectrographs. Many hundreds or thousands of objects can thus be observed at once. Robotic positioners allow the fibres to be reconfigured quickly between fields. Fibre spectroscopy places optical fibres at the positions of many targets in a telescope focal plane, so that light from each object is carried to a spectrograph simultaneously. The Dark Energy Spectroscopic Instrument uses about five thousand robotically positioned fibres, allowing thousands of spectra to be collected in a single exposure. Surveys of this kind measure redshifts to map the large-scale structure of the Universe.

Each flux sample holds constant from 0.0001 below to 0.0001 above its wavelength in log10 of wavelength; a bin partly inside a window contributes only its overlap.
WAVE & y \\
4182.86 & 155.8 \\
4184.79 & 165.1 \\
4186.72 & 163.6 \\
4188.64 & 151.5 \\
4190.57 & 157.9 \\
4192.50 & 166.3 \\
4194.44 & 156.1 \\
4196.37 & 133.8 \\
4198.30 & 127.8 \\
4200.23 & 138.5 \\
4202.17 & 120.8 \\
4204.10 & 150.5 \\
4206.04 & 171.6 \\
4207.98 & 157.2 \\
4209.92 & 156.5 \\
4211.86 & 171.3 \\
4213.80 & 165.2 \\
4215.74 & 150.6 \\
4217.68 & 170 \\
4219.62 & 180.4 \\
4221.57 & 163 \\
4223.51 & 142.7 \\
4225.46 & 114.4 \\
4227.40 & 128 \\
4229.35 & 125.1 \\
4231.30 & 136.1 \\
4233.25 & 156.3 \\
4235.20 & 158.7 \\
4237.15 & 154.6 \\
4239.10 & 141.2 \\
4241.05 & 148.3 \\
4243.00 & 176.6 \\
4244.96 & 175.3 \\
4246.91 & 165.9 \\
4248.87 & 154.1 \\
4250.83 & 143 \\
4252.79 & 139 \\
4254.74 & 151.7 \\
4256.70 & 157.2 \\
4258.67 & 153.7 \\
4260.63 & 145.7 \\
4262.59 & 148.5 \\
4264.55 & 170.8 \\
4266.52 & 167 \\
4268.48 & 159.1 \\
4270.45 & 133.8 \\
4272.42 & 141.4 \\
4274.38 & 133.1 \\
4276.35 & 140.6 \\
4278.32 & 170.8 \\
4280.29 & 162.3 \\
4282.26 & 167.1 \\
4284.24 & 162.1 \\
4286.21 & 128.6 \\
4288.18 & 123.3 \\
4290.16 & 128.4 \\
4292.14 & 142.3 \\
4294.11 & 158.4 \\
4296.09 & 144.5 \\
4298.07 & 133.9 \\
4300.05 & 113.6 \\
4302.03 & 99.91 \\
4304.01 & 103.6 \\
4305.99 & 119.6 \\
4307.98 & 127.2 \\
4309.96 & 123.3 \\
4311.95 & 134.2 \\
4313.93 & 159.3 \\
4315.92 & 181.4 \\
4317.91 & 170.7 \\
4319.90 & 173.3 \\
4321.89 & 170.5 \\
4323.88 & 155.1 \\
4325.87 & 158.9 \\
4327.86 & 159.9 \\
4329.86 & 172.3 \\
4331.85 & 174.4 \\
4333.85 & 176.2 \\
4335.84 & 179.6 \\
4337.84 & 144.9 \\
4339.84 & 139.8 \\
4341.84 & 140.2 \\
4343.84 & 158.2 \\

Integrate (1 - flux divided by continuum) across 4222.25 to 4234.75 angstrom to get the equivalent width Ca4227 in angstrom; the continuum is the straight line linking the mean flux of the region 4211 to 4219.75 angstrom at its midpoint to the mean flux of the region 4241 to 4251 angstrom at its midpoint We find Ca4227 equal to 2.2 angstrom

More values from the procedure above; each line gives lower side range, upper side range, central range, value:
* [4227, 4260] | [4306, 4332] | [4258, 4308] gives 4.0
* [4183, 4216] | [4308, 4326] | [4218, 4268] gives 0.8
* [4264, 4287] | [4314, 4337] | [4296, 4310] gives 3.7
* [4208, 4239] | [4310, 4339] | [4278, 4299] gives 1.6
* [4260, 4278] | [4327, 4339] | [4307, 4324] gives 0.8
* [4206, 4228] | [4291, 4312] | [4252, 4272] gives -1.7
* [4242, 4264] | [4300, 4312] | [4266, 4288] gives -2.0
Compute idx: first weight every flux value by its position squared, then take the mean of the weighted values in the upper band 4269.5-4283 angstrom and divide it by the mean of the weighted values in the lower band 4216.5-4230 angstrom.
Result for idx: 1.05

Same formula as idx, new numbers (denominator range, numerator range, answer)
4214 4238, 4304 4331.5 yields 1.07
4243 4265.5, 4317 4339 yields 1.11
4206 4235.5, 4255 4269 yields 1.05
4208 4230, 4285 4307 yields 0.87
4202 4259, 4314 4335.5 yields 1.15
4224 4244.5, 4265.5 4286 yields 1.08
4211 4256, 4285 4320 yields 0.92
